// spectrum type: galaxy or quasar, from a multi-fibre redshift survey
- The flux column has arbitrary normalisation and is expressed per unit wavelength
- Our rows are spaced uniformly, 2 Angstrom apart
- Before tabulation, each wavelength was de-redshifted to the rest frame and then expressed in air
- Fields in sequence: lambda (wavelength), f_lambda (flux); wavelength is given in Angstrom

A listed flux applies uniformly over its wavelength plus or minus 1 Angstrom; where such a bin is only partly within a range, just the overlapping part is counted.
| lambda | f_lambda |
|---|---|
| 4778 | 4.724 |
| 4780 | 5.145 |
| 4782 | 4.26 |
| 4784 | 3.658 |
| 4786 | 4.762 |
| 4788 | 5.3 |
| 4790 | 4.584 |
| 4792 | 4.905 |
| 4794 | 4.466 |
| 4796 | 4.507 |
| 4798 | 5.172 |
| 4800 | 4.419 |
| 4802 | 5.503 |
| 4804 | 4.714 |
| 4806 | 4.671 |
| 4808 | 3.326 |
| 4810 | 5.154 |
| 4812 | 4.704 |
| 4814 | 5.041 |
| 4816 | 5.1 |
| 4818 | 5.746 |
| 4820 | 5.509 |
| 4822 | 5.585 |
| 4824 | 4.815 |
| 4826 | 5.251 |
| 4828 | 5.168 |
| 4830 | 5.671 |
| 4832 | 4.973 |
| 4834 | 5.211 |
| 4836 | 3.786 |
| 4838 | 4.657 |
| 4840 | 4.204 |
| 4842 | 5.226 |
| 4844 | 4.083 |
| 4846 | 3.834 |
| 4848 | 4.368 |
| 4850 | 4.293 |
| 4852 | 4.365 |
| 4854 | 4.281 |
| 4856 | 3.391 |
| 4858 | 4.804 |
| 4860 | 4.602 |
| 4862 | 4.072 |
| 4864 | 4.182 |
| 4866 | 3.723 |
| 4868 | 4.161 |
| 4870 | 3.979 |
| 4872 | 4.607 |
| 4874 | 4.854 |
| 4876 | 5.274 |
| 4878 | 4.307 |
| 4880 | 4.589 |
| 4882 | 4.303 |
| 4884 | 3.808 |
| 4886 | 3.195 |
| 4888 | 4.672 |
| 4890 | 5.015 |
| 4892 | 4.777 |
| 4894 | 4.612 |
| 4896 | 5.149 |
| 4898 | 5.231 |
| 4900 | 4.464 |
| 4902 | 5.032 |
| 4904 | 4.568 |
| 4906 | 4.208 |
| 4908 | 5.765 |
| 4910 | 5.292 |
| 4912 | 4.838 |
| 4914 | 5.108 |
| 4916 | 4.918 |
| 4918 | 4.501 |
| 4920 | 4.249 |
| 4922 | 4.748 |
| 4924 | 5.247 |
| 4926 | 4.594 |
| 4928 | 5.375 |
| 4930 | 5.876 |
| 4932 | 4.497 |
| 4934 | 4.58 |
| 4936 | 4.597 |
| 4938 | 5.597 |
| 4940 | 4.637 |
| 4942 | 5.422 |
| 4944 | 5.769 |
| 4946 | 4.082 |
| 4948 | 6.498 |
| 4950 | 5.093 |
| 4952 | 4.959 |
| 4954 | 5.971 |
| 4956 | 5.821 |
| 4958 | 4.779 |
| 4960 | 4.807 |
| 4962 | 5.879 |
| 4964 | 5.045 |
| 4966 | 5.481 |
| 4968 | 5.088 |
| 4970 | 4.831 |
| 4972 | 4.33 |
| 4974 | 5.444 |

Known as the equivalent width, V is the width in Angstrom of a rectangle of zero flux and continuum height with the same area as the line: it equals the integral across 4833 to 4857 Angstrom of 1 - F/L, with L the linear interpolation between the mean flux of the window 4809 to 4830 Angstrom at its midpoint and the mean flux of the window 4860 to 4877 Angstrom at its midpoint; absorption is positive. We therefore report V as 2.4 Angstrom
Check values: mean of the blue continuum 5.23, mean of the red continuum 4.37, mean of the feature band 4.31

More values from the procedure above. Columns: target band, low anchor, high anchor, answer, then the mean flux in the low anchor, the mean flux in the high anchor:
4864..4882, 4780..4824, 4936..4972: 2.2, 4.82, 5.23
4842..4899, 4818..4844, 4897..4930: 6.5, 5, 4.91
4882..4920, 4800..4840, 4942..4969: 3.5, 4.94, 5.33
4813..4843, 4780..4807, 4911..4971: -1.7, 4.7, 5.1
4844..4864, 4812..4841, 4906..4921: 3.1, 5.04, 4.9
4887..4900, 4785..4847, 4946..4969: 0.6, 4.84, 5.34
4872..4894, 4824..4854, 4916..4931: 1.4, 4.64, 4.94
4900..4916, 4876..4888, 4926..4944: -1.1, 4.2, 5.08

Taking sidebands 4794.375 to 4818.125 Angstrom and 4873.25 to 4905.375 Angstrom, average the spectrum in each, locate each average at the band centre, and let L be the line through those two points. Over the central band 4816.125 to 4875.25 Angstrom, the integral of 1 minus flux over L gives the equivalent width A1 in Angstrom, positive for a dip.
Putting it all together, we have 1.2 Angstrom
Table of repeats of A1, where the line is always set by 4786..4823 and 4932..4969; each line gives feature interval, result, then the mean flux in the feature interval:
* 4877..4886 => 1.7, 4.13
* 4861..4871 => 2.0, 4.02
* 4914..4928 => 1.0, 4.79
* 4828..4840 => 0.3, 4.83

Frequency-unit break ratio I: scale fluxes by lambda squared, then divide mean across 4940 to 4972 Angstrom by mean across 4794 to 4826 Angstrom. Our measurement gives 1.1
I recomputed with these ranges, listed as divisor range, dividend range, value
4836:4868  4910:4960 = 1.23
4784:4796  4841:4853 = 0.95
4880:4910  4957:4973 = 1.11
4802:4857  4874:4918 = 1.03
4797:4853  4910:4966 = 1.11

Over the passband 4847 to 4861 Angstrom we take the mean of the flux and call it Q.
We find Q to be 4.3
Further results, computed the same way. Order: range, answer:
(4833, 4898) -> 4.4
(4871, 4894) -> 4.5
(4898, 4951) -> 4.99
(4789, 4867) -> 4.67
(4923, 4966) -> 5.2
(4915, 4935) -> 4.86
